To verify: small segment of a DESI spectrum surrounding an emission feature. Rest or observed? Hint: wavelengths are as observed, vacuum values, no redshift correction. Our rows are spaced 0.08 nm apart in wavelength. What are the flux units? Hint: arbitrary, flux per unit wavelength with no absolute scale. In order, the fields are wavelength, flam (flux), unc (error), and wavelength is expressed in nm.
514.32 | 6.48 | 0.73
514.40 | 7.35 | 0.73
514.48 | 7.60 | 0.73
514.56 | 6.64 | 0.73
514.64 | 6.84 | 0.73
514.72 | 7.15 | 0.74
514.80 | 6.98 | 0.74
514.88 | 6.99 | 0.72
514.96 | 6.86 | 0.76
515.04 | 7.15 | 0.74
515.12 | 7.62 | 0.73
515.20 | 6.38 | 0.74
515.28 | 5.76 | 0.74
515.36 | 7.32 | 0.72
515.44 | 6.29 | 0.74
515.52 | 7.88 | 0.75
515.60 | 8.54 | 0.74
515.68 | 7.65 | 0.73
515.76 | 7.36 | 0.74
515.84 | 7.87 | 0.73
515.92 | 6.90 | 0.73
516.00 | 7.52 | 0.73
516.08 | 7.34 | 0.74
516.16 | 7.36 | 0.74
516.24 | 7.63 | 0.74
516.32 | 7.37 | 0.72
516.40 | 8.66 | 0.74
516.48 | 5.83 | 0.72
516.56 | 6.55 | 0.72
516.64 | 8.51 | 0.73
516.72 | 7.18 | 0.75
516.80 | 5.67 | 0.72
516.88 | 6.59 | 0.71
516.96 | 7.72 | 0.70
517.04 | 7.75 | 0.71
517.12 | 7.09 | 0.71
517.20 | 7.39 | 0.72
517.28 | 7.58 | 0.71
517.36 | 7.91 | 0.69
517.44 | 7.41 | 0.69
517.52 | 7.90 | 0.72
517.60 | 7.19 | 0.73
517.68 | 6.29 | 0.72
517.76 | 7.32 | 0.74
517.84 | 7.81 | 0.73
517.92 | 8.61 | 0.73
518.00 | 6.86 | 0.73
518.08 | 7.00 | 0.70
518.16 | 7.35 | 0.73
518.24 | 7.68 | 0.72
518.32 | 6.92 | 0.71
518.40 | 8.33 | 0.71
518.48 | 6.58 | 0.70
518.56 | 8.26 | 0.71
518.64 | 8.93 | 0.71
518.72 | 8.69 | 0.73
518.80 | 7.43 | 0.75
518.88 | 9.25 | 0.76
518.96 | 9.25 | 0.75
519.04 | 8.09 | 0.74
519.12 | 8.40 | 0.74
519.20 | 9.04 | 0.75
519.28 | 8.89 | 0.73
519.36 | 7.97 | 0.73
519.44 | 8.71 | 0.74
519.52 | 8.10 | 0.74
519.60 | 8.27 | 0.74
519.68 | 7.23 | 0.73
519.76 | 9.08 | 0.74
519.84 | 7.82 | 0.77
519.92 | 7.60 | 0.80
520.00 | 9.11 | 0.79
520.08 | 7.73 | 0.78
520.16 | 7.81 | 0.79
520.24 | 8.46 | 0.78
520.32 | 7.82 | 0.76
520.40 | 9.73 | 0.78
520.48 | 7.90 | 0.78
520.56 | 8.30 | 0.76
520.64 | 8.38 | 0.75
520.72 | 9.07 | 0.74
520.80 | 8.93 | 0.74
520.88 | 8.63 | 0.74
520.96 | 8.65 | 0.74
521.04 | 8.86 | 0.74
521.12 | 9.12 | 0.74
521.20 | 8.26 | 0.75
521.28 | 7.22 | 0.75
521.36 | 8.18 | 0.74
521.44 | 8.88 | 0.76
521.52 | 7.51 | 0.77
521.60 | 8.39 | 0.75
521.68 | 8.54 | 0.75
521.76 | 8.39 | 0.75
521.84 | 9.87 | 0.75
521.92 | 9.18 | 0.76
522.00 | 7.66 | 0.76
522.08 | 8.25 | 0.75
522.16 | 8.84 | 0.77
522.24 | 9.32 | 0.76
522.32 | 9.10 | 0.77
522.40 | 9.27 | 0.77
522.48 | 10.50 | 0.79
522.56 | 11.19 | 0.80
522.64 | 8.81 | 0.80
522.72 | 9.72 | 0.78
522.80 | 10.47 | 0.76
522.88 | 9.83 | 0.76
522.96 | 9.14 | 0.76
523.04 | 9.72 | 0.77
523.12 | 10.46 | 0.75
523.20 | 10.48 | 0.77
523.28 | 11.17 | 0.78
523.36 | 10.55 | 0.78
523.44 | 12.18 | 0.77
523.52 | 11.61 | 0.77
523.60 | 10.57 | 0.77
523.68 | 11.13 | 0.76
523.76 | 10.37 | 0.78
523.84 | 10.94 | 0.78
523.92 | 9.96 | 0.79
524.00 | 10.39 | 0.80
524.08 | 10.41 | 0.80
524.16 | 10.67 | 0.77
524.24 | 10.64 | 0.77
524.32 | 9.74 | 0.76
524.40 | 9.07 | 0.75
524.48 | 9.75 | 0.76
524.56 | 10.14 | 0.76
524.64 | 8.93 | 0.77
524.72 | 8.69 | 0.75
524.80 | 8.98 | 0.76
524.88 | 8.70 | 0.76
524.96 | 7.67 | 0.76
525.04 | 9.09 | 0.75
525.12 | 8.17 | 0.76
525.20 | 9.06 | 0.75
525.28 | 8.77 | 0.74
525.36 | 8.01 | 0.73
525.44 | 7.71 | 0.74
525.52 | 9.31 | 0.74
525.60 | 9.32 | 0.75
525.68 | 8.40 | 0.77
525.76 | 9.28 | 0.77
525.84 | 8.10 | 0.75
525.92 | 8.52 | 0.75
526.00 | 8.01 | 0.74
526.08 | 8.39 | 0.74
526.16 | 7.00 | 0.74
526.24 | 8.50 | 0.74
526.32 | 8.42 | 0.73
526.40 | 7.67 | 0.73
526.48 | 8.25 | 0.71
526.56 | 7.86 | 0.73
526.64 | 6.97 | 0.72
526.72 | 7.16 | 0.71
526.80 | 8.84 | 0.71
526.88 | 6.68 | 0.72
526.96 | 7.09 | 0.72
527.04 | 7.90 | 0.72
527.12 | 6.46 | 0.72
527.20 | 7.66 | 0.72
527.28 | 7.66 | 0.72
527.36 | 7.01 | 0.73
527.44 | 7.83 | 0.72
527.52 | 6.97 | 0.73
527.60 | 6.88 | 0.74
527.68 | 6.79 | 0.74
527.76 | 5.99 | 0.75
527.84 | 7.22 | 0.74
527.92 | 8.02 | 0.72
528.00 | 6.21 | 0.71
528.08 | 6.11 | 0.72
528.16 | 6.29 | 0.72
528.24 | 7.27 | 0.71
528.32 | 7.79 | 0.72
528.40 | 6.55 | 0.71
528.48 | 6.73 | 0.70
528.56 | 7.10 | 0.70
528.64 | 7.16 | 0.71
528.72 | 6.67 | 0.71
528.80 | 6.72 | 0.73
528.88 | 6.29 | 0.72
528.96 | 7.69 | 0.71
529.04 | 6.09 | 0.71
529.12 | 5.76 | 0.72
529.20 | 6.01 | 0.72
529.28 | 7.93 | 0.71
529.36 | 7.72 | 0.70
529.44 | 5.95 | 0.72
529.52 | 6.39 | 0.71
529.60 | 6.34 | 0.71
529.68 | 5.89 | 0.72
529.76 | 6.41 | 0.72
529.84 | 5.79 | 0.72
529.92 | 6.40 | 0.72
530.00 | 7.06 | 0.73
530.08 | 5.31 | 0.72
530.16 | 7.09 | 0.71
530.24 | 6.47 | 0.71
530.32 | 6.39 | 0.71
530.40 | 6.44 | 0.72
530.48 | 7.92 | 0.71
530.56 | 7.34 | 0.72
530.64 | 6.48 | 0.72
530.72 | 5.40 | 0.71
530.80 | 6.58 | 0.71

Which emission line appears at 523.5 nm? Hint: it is C III] 1909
